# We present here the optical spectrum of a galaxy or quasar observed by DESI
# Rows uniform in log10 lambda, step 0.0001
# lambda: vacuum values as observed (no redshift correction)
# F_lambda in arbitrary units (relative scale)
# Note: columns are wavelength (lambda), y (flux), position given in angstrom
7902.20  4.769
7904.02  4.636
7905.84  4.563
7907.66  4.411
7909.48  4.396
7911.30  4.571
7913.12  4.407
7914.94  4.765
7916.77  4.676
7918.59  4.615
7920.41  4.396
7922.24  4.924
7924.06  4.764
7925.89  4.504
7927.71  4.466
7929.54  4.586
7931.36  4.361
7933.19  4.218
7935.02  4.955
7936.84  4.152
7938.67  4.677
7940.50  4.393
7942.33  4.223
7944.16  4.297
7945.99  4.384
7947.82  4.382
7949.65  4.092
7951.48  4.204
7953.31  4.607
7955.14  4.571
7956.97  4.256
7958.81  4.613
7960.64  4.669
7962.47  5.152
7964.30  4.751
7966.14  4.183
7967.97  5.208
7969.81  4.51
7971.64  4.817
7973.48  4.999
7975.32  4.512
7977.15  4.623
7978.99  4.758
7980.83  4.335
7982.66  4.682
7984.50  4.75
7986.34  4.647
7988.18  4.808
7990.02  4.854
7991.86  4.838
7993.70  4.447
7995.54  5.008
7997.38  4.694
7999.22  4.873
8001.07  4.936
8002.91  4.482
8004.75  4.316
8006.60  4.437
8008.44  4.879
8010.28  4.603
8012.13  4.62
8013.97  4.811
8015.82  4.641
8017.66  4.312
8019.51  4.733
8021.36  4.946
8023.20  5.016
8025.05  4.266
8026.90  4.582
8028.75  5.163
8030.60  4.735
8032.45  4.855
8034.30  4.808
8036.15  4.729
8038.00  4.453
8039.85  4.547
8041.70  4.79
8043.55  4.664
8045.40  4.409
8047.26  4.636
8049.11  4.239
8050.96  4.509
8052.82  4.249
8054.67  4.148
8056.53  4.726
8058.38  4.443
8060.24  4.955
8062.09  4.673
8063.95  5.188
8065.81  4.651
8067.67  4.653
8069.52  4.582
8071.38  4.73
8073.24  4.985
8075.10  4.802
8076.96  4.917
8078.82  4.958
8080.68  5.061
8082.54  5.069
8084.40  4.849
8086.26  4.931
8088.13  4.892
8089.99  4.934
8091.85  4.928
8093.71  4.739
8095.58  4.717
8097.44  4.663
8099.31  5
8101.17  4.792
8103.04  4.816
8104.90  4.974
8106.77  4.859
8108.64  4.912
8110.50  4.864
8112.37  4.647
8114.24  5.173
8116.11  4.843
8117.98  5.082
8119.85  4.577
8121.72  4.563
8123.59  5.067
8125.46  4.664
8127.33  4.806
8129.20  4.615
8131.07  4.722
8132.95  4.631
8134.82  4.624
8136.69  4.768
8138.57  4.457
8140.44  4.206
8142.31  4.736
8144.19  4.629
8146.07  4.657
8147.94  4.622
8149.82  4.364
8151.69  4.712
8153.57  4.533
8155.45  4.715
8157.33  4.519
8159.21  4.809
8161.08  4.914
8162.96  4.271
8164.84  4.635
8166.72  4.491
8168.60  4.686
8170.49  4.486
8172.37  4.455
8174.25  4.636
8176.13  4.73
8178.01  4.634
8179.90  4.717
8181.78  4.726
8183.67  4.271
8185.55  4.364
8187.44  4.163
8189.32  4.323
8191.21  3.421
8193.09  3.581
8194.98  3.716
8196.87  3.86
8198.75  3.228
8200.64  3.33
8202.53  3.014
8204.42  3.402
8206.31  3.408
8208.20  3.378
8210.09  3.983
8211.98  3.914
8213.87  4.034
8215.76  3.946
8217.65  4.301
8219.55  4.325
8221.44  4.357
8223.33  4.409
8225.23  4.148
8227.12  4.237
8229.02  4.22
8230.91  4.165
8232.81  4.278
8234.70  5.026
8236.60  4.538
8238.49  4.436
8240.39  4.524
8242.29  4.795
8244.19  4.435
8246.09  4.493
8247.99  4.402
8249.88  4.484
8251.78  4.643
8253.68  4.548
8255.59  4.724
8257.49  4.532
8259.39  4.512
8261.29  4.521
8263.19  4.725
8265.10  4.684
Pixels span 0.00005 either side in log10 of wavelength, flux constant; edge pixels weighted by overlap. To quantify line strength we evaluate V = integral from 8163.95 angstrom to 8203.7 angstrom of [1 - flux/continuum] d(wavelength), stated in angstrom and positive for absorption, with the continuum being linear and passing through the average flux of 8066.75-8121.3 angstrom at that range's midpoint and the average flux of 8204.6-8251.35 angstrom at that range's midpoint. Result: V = 2.65 angstrom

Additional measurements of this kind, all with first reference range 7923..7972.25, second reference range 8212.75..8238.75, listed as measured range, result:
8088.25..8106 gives -1.8 angstrom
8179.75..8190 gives -0.2 angstrom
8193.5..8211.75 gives 3.5 angstrom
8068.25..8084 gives -1.6 angstrom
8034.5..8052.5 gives -0.4 angstrom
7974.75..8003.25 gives -1.4 angstrom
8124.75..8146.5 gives -1.2 angstrom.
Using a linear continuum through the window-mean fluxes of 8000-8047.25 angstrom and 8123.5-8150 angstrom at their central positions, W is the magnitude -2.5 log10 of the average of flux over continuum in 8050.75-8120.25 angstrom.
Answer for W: -0.04 mag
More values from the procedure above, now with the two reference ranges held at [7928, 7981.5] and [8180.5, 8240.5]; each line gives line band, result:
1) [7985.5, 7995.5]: -0.07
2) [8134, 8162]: -0.12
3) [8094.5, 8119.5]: -0.15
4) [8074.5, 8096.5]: -0.15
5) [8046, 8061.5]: -0.04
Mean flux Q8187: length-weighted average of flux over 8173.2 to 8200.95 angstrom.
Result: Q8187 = 4.13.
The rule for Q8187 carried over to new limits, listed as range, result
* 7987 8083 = 4.7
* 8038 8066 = 4.58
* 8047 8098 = 4.75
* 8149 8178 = 4.6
